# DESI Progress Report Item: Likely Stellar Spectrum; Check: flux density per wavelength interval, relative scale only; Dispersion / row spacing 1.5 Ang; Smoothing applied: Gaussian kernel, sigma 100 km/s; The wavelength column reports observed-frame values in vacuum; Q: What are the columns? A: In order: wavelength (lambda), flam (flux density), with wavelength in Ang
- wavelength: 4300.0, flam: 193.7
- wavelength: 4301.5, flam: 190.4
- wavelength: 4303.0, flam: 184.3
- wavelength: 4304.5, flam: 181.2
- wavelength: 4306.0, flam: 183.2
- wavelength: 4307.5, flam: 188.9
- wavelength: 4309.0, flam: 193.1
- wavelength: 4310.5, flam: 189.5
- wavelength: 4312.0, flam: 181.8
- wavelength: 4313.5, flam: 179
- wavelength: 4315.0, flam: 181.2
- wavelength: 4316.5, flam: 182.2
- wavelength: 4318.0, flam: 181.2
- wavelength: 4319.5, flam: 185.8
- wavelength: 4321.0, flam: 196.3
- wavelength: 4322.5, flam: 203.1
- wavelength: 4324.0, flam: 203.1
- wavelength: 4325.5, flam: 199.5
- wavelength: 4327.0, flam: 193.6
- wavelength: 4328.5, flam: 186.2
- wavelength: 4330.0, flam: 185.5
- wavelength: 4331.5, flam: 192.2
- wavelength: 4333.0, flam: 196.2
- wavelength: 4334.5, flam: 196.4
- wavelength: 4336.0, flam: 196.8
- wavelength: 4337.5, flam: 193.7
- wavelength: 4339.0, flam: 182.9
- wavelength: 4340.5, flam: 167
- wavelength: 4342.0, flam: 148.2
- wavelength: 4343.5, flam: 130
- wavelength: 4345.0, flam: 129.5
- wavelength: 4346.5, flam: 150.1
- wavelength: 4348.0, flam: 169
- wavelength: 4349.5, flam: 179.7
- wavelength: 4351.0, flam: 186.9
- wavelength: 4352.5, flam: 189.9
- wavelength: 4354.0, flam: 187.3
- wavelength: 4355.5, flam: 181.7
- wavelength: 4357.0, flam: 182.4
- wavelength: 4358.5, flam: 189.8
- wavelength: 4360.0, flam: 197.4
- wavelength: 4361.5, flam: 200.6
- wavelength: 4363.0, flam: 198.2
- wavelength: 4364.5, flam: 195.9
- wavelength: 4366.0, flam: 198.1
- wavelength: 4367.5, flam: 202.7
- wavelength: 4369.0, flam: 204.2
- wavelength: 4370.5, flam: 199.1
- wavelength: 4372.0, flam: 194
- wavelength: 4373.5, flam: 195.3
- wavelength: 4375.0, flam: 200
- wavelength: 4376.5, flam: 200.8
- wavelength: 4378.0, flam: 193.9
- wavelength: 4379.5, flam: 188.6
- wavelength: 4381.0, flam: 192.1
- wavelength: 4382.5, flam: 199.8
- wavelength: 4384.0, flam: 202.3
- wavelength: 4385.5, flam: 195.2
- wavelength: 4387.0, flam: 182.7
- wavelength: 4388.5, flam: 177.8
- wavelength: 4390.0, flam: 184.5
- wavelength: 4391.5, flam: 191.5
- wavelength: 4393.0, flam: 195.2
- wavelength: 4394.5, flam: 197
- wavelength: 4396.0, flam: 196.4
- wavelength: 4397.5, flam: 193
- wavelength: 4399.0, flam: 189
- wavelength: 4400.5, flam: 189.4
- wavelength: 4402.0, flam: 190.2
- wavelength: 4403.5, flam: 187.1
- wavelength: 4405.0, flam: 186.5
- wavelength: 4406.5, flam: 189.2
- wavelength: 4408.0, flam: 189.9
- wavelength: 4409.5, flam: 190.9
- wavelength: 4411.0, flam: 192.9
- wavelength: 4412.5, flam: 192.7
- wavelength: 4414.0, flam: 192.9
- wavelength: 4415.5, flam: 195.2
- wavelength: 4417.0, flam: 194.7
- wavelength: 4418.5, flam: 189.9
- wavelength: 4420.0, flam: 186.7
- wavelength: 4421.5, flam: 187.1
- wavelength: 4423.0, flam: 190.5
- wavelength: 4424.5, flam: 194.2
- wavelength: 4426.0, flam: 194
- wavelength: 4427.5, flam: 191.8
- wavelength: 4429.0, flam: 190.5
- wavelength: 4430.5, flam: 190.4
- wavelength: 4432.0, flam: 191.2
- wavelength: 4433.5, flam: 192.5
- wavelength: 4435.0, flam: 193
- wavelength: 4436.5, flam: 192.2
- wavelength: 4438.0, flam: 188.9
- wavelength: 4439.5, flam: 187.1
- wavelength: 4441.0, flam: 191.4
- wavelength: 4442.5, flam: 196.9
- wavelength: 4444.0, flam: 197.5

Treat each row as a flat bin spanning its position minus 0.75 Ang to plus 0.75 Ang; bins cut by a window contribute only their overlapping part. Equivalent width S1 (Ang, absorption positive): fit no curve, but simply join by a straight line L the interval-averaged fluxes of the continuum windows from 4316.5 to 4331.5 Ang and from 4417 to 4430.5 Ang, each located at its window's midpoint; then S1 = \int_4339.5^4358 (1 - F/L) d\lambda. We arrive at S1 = 2.4 Ang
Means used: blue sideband 192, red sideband 191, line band 167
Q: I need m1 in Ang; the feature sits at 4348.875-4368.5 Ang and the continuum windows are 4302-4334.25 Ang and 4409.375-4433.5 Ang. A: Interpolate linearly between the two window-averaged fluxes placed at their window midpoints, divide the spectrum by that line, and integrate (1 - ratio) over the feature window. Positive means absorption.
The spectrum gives -0.2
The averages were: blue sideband 189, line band 192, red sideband 192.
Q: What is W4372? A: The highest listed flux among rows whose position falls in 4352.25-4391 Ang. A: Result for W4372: 204.2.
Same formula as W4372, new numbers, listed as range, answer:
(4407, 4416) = 195.2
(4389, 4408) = 197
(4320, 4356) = 203.1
